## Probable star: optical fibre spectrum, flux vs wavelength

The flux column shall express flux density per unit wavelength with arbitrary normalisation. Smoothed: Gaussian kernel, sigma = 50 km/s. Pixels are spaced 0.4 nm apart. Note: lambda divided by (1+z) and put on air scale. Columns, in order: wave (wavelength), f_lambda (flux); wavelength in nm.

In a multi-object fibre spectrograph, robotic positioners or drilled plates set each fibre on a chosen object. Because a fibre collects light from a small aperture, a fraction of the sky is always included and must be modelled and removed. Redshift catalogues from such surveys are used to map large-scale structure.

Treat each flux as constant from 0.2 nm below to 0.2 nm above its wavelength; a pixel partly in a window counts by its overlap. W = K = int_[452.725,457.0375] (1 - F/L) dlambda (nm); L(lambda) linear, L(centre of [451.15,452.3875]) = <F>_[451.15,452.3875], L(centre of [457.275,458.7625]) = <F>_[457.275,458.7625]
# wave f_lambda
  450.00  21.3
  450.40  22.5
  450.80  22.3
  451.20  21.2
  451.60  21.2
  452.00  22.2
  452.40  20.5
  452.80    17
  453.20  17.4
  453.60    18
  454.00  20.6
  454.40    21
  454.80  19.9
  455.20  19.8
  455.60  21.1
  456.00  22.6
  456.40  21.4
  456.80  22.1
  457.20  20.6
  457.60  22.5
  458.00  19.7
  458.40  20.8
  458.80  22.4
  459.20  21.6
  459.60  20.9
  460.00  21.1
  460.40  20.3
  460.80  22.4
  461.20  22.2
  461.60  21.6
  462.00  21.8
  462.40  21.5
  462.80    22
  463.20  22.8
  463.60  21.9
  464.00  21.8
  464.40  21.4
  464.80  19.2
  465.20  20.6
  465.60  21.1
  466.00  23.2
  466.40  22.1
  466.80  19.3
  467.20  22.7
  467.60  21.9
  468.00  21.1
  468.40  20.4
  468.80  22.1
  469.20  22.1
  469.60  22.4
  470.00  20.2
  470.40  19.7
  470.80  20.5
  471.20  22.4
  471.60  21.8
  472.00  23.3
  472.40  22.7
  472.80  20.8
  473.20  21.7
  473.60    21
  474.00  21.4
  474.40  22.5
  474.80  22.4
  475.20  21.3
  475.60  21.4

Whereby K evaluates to 0.22 nm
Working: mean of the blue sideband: 21.4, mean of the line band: 20.2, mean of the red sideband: 21.1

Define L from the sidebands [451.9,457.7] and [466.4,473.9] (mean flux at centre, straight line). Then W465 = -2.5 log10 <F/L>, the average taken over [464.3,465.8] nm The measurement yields 0.03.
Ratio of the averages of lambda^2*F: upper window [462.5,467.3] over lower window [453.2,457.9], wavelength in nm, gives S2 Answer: 1.08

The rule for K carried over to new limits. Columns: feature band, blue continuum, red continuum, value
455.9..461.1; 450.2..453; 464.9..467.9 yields -0.05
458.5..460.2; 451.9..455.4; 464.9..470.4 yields -0.10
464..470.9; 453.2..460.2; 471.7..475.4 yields 0.10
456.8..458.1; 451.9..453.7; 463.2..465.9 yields -0.09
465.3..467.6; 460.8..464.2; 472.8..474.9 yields 0.02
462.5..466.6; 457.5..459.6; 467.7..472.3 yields -0.04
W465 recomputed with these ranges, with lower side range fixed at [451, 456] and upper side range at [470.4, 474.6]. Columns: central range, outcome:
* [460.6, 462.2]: -0.063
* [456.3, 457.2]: -0.060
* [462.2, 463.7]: -0.059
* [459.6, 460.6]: -0.004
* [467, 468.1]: -0.034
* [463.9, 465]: 0.016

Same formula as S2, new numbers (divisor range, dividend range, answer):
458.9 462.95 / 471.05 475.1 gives 1.07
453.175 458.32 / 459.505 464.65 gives 1.08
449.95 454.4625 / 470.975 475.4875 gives 1.18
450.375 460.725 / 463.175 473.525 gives 1.09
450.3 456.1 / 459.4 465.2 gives 1.09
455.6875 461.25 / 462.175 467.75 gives 1.03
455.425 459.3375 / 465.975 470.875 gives 1.04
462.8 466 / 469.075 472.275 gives 1.03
